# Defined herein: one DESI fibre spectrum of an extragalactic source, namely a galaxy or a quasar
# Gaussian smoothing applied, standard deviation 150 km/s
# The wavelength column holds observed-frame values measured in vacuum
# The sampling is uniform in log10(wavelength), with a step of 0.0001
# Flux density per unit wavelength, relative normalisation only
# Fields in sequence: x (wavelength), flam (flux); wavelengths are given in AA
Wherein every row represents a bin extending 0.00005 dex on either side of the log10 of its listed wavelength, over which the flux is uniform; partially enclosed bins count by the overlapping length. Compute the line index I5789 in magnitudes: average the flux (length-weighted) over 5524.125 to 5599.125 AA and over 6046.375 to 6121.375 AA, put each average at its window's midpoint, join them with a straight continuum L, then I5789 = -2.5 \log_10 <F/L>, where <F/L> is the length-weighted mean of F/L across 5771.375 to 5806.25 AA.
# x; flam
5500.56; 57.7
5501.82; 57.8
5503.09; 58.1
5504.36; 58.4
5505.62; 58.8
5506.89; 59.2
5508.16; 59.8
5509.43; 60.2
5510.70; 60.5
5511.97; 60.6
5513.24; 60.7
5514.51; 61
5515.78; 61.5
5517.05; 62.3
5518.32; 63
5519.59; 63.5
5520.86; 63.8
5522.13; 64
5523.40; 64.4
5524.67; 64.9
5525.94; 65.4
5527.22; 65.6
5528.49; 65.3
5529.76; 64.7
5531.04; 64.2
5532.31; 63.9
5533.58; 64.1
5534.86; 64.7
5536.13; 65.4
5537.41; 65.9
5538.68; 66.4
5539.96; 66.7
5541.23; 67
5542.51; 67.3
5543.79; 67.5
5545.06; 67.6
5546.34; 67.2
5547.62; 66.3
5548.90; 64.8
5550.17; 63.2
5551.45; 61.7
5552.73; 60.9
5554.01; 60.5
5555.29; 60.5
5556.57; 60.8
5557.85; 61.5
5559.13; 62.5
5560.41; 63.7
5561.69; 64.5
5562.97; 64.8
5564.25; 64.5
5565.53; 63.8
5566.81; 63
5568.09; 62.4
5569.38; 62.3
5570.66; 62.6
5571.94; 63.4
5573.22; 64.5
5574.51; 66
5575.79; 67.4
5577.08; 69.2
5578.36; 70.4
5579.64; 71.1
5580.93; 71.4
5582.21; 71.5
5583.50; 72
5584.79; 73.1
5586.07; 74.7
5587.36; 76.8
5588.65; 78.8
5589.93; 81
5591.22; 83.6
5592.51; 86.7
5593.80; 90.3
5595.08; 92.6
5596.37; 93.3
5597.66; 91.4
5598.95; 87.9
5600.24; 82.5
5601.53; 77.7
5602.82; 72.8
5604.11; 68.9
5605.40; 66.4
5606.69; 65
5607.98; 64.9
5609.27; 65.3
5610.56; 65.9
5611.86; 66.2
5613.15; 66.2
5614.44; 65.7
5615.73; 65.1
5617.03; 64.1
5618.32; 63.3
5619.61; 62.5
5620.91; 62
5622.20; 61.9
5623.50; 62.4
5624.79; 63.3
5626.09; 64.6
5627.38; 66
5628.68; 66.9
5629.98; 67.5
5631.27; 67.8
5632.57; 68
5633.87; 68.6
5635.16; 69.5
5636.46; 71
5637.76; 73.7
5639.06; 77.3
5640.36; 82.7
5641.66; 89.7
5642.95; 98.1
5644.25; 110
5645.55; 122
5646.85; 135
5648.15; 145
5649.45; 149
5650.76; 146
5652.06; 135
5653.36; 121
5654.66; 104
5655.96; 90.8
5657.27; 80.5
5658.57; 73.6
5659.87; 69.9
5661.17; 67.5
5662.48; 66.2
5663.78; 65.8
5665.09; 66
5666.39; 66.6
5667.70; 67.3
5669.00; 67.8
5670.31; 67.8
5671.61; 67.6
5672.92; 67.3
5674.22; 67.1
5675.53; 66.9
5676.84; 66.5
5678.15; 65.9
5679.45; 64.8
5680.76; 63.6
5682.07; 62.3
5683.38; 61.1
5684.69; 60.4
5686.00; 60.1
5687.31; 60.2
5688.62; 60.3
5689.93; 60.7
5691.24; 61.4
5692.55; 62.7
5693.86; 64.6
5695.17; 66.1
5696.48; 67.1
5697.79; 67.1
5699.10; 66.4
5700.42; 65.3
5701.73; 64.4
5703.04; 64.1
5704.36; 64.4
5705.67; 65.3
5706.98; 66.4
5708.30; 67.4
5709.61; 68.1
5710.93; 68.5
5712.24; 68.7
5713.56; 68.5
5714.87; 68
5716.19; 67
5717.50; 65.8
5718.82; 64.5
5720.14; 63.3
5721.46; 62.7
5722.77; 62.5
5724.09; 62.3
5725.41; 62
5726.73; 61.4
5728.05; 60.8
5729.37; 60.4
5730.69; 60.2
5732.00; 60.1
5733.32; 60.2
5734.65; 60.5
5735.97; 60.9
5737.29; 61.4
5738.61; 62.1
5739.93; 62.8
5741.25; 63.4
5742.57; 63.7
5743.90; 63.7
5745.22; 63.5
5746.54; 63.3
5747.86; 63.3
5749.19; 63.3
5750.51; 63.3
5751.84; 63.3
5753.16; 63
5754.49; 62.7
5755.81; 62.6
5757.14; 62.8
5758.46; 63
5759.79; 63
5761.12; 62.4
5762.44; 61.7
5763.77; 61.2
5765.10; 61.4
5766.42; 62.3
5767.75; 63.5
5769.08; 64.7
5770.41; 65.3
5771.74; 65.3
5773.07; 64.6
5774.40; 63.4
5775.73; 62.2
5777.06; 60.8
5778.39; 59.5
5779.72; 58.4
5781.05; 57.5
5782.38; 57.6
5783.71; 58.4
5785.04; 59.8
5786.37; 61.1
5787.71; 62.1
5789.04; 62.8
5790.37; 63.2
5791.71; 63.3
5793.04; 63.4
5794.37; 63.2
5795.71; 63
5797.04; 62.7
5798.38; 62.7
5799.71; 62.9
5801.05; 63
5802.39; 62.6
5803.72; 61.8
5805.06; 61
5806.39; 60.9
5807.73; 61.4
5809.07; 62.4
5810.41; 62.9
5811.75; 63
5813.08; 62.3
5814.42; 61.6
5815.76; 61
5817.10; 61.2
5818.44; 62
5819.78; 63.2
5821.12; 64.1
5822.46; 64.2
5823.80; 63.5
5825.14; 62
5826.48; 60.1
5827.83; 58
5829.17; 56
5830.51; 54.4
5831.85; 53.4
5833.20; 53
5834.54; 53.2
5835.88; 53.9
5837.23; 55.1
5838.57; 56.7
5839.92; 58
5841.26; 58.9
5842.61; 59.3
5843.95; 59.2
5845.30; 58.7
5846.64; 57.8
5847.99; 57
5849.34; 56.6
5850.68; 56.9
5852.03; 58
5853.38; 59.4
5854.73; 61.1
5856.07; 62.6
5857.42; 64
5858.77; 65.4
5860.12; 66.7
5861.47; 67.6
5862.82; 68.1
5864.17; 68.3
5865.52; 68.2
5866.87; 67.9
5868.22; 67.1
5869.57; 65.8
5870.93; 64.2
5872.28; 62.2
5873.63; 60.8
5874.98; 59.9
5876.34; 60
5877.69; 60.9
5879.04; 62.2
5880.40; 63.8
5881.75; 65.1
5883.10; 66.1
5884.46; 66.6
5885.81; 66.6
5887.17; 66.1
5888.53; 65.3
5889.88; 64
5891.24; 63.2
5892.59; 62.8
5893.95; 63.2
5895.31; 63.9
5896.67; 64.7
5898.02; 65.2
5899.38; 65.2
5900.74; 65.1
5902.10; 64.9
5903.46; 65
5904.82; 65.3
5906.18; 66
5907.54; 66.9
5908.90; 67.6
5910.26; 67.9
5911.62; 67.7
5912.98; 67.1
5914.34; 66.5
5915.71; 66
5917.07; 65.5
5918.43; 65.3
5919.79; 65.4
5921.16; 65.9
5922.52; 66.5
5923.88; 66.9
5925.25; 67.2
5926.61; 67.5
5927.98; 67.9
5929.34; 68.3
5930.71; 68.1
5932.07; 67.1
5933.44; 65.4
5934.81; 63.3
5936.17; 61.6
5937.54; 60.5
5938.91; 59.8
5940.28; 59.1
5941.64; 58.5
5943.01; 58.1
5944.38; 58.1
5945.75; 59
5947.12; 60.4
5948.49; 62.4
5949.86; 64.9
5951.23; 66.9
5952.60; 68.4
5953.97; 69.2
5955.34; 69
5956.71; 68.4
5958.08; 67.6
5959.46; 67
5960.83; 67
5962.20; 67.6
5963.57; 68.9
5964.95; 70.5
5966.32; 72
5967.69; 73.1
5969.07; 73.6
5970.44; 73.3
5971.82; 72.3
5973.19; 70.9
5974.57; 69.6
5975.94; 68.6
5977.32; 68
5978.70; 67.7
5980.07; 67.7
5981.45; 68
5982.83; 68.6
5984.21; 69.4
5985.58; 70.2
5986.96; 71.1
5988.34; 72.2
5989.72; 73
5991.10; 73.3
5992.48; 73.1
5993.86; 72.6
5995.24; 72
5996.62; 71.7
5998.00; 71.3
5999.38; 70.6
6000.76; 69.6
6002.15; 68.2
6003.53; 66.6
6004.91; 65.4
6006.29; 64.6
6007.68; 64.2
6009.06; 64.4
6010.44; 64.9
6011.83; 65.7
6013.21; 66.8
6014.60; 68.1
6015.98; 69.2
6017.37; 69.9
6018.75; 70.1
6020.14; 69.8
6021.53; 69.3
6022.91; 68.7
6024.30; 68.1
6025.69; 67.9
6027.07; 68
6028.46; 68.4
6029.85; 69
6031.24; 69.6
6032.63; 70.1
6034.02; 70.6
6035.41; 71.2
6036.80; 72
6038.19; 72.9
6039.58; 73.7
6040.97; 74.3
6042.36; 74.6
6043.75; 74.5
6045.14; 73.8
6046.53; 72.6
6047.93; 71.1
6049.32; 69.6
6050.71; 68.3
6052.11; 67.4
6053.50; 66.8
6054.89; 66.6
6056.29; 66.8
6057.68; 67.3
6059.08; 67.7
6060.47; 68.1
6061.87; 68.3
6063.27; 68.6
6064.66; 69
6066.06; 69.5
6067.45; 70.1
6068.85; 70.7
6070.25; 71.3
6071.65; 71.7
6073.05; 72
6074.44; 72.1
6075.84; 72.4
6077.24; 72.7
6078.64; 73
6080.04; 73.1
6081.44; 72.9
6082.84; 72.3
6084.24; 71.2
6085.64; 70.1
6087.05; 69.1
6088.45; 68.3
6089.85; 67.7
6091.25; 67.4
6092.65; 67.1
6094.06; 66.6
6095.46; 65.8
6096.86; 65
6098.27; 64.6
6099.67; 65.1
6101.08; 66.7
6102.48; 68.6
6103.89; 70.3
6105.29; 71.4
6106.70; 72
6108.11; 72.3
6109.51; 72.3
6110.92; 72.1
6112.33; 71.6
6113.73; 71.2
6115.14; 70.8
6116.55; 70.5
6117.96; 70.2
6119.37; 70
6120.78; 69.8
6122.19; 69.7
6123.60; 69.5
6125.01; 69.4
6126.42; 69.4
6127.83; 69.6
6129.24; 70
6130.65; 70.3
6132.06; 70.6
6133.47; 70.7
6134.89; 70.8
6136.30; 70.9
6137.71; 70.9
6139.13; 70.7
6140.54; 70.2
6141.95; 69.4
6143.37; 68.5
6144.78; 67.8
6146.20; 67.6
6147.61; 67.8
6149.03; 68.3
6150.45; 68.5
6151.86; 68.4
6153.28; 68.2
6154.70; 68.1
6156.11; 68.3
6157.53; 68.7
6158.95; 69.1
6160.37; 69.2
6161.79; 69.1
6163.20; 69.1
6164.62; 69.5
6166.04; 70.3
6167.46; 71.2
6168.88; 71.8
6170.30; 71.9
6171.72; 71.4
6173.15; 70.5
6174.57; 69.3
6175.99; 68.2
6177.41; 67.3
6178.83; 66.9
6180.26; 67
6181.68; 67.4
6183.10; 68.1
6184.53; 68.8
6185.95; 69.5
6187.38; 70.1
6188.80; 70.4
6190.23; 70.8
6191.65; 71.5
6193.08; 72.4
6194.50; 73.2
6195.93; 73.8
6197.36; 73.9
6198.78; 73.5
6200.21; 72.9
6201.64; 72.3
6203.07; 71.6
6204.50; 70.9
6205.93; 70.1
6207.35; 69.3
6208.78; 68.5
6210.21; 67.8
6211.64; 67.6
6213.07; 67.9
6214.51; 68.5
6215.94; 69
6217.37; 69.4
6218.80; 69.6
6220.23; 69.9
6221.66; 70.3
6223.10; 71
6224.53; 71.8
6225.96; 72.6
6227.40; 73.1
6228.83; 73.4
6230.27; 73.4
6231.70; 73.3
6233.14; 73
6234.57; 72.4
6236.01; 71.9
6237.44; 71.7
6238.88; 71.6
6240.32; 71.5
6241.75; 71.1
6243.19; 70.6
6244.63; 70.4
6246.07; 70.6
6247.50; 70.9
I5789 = 0.12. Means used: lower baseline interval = 69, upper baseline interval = 69.6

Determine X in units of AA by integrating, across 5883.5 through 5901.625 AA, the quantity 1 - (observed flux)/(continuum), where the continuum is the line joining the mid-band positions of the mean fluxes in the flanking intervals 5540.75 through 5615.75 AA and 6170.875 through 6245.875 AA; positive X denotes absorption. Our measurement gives 1.41 AA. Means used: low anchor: 69.9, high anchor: 70.6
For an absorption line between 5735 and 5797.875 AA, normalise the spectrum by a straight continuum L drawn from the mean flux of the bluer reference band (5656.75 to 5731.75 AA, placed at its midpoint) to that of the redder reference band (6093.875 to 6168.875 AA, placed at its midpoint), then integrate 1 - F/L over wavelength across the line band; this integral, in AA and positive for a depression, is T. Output 3.43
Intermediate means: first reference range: 65.2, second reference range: 69.4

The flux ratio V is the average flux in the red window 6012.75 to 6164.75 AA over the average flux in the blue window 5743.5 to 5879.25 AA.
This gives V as 1.1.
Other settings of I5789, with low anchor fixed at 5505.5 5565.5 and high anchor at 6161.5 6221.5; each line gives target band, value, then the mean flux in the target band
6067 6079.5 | -0.04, 71.8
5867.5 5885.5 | 0.06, 63.5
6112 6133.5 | -0.01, 70.2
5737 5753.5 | 0.04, 63.1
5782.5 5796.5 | 0.07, 61.9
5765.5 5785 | 0.07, 61.6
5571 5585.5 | -0.08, 69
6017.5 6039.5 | -0.02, 69.8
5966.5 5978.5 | -0.05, 71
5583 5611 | -0.21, 77.9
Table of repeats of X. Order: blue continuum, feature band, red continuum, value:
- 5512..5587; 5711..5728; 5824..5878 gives -0.6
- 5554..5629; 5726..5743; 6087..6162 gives 2.0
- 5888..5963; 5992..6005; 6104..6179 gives -0.7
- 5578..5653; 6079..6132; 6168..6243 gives 2.0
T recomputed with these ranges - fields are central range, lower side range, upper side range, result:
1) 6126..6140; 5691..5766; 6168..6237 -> -0.2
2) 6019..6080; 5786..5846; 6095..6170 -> -2.8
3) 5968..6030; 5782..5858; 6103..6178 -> -3.5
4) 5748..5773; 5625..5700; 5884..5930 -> 3.4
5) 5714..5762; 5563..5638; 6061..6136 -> 5.2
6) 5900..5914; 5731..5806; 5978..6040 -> 0.0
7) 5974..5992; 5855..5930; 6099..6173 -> -0.8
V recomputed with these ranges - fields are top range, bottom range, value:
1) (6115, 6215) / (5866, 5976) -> 1.06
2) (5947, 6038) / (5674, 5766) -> 1.09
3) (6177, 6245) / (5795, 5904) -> 1.14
